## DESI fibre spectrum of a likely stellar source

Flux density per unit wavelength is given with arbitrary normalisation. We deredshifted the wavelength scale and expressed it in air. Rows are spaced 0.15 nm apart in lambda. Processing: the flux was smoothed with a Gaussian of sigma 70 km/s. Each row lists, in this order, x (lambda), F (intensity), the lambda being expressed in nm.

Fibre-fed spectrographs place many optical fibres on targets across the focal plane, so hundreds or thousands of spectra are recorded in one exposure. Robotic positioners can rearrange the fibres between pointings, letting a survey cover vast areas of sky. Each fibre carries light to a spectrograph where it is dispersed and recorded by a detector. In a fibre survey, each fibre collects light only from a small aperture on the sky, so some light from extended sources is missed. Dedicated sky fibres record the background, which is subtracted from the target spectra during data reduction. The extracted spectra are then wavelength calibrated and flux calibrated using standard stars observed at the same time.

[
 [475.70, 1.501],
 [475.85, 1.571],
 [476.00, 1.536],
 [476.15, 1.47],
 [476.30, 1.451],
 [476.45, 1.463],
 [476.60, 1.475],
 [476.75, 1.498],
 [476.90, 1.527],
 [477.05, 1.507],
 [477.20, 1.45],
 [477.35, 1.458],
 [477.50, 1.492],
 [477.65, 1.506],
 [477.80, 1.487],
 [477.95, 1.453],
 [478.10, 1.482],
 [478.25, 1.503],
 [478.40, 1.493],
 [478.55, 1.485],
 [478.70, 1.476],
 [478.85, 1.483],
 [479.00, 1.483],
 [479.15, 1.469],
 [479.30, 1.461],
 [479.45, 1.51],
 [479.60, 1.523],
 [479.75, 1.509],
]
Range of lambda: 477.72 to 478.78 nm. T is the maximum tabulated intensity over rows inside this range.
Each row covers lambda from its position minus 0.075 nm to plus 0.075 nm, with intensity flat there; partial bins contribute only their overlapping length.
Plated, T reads 1.503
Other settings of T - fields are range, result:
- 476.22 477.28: 1.527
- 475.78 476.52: 1.571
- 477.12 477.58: 1.492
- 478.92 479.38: 1.483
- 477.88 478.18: 1.482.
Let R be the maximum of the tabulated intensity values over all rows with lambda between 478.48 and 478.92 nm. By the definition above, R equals 1.485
